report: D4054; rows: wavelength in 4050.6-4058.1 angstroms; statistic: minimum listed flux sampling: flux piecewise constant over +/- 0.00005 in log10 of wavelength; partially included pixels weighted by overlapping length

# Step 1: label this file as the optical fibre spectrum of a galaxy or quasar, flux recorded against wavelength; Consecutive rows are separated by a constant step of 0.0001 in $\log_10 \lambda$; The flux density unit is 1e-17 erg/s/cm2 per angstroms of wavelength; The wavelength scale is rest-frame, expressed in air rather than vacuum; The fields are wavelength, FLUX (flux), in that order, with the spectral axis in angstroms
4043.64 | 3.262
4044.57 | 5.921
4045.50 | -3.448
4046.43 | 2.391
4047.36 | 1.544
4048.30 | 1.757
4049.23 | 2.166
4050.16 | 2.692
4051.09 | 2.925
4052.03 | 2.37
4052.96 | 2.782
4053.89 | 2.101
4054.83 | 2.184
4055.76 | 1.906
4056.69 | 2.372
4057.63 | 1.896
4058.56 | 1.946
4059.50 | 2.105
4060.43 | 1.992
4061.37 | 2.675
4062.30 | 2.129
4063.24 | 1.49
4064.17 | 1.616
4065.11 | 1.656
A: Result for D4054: 1.896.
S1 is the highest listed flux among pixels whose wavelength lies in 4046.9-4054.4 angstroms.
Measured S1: 2.925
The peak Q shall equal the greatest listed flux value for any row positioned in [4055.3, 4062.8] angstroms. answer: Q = 2.675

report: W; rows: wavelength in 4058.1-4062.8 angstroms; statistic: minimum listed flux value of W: 1.946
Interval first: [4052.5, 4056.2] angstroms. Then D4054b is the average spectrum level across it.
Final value 2.25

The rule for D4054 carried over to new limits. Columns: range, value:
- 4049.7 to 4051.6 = 2.692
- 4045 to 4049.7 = -3.448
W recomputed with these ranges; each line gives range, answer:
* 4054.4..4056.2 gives 1.906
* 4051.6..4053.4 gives 2.37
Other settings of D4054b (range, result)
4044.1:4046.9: 1.63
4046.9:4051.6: 2.22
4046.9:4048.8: 1.66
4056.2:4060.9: 2.06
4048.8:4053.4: 2.59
